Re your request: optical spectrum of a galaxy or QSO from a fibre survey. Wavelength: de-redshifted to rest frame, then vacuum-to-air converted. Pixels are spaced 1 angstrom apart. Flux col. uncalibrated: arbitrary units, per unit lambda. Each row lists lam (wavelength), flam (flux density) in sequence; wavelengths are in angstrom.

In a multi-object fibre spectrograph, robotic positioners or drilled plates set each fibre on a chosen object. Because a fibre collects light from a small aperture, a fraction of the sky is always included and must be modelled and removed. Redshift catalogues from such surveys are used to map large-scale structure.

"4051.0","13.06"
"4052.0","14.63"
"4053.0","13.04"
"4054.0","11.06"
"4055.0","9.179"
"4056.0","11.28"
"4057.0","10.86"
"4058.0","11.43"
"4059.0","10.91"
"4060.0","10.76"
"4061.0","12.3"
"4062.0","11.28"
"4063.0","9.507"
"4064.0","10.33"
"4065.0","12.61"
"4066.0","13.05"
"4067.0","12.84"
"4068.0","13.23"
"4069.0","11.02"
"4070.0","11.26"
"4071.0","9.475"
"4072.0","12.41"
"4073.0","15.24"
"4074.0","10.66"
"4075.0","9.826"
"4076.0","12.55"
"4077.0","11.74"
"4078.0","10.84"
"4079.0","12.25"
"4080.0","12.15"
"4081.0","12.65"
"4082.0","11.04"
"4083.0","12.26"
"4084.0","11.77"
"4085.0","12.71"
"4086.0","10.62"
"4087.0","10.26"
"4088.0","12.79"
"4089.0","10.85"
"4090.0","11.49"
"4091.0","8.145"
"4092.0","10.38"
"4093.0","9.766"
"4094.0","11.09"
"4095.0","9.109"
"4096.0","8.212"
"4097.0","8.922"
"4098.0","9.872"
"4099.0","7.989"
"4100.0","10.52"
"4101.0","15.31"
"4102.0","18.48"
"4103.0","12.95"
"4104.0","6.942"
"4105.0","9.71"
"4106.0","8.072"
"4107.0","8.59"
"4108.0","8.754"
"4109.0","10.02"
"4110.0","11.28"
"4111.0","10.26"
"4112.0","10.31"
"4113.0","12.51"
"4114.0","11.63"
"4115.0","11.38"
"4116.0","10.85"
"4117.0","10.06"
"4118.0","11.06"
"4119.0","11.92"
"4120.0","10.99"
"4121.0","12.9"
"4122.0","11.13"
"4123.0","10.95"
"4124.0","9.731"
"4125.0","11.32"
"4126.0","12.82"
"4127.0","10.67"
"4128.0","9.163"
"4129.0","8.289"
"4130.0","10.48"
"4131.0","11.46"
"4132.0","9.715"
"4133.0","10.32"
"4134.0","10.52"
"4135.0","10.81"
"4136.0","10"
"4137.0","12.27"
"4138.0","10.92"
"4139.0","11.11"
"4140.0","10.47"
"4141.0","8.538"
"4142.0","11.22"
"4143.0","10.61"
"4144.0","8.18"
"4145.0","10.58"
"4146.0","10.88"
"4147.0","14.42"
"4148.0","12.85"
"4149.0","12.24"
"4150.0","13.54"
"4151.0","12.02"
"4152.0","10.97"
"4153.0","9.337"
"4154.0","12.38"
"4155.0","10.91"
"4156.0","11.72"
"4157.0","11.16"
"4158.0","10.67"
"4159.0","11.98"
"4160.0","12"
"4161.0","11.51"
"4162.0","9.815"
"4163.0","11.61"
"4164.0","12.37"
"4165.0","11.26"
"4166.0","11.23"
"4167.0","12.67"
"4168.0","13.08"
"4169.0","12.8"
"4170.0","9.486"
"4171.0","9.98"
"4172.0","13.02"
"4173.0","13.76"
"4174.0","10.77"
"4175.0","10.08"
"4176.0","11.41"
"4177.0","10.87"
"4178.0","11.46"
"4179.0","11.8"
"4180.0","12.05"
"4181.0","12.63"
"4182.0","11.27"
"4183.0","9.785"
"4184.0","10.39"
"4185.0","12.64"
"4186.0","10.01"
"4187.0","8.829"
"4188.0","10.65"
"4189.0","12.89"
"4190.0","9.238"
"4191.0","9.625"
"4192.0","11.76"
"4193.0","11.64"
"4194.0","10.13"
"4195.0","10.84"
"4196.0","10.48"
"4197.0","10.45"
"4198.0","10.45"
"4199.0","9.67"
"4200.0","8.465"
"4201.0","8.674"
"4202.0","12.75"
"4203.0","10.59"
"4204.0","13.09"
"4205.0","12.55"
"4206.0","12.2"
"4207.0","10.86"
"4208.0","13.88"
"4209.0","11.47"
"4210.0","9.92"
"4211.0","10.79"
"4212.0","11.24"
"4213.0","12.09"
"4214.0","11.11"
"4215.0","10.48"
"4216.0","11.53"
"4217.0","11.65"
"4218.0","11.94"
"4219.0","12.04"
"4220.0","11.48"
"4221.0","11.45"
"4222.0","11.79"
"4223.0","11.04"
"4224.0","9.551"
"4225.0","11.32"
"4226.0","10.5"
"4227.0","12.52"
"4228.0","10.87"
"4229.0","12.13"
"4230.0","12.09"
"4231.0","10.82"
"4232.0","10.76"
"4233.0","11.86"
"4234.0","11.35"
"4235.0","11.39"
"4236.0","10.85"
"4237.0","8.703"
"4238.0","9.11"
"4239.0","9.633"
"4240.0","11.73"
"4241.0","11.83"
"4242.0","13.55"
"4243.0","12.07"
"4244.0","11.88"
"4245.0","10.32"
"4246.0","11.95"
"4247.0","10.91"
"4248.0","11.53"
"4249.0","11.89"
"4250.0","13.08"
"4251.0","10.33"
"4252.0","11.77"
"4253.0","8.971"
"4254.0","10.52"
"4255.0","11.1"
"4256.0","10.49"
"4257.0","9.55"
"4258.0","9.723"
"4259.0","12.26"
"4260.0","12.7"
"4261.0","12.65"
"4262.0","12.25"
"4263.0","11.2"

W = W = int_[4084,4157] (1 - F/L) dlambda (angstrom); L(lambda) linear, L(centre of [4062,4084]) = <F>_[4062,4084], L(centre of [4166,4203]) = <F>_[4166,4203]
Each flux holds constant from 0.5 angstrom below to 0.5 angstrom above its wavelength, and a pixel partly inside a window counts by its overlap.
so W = 3.8 angstrom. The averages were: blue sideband 11.7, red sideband 11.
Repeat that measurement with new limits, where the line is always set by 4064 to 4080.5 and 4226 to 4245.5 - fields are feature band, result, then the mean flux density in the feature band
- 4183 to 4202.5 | 1.6 angstrom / 10.5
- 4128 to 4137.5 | 1.0 angstrom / 10.4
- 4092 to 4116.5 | 2.6 angstrom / 10.5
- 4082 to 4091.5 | 0.5 angstrom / 11.2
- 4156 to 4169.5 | -0.2 angstrom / 11.7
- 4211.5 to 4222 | -0.2 angstrom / 11.5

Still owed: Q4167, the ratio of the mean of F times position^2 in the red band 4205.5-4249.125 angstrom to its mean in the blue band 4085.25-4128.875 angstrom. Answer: 1.12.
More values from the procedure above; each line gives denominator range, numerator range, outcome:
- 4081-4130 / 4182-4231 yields 1.08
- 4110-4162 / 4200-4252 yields 1.07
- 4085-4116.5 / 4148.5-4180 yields 1.13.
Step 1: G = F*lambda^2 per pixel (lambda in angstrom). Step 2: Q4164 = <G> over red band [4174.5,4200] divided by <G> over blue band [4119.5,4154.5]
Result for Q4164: 1.01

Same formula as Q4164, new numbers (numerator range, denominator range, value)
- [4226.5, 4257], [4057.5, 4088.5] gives 1.04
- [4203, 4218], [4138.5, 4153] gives 1.07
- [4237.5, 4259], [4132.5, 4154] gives 1.05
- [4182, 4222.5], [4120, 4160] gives 1.03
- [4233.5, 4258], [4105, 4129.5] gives 1.10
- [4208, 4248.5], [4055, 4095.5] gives 1.07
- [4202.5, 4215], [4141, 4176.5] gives 1.04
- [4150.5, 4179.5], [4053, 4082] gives 1.04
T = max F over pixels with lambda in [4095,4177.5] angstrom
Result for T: 18.48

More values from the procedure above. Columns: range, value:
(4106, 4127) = 12.9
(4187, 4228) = 13.88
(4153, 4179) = 13.76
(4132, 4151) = 14.42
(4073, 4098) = 15.24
